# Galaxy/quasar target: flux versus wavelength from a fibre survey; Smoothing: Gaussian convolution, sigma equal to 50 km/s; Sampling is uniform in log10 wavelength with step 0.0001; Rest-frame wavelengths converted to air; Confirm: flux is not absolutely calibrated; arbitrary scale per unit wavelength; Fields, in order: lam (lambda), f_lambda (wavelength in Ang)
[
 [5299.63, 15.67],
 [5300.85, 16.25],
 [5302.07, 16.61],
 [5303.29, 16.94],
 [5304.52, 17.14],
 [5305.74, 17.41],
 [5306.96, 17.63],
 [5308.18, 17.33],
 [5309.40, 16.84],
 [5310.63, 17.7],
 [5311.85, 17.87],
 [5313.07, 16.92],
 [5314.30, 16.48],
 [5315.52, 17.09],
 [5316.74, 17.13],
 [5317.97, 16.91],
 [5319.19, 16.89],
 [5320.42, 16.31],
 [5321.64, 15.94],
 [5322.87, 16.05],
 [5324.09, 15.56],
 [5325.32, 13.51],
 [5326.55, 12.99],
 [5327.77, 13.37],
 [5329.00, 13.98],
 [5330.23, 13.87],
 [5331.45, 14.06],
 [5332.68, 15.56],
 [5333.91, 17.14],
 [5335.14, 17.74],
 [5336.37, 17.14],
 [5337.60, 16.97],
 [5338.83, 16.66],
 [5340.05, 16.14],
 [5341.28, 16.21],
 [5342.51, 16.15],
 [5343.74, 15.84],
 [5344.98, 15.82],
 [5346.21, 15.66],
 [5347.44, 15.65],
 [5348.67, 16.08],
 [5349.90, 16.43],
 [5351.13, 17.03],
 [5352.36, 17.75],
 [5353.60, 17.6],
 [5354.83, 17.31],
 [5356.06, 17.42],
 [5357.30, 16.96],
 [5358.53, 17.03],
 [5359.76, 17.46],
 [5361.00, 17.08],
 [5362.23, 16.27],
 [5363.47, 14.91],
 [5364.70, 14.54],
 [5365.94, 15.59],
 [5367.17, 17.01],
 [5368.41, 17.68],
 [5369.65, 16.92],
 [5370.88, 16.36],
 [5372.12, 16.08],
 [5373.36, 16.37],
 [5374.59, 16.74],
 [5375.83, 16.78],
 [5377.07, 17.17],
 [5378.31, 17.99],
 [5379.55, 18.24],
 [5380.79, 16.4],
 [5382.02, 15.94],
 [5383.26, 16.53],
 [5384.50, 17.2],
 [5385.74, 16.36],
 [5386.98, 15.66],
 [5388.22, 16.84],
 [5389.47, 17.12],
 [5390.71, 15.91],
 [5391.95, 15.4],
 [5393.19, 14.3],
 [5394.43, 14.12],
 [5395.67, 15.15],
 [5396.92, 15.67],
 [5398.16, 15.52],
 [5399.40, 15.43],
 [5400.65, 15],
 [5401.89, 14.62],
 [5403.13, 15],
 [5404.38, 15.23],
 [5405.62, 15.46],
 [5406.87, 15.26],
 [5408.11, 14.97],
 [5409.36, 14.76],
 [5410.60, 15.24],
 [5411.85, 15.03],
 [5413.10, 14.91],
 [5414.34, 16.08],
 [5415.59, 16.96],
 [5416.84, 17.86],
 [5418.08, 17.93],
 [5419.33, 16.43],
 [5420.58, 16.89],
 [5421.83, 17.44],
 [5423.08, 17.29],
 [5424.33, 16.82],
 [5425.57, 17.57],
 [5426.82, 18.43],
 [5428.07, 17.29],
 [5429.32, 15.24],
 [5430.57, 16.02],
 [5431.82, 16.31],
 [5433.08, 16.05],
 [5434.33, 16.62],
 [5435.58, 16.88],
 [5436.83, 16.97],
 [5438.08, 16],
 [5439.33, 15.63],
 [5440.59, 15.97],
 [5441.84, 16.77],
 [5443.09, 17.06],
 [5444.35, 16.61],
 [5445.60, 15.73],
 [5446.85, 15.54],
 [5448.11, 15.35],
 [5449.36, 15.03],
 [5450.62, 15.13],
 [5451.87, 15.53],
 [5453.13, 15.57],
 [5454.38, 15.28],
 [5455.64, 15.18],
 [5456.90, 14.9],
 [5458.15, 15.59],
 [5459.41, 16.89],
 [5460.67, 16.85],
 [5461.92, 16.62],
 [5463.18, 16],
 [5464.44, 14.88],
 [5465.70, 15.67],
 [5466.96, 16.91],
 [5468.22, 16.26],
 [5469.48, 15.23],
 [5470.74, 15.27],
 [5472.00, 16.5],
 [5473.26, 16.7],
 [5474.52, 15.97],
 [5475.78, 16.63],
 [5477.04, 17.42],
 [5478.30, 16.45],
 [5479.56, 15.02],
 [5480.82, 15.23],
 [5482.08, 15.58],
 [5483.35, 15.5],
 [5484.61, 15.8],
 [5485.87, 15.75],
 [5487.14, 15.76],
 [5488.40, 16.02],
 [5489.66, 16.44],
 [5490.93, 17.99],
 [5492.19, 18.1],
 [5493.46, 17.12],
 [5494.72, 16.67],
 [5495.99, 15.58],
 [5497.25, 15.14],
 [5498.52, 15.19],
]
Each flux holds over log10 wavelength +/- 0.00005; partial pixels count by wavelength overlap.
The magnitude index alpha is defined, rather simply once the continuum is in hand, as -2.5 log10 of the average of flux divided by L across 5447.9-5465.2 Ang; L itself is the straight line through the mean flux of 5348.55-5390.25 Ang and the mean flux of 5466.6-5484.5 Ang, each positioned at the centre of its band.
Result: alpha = 0.035 mag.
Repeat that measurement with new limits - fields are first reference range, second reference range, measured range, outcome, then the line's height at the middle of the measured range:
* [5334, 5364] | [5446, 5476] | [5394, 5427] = 0.02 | 16.2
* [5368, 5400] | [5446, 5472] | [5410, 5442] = -0.04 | 16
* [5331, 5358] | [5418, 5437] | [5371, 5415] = 0.06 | 16.7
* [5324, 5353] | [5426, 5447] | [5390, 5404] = 0.07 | 16.2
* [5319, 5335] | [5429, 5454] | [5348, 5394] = -0.08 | 15.4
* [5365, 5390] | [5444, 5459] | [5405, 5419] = 0.02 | 16.1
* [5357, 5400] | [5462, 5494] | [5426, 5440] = -0.02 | 16.2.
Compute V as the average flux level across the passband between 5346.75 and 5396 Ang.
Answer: 16.5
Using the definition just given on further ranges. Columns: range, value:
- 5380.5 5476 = 16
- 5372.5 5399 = 16.2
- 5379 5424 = 16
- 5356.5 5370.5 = 16.5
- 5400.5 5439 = 16.2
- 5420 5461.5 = 16.3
